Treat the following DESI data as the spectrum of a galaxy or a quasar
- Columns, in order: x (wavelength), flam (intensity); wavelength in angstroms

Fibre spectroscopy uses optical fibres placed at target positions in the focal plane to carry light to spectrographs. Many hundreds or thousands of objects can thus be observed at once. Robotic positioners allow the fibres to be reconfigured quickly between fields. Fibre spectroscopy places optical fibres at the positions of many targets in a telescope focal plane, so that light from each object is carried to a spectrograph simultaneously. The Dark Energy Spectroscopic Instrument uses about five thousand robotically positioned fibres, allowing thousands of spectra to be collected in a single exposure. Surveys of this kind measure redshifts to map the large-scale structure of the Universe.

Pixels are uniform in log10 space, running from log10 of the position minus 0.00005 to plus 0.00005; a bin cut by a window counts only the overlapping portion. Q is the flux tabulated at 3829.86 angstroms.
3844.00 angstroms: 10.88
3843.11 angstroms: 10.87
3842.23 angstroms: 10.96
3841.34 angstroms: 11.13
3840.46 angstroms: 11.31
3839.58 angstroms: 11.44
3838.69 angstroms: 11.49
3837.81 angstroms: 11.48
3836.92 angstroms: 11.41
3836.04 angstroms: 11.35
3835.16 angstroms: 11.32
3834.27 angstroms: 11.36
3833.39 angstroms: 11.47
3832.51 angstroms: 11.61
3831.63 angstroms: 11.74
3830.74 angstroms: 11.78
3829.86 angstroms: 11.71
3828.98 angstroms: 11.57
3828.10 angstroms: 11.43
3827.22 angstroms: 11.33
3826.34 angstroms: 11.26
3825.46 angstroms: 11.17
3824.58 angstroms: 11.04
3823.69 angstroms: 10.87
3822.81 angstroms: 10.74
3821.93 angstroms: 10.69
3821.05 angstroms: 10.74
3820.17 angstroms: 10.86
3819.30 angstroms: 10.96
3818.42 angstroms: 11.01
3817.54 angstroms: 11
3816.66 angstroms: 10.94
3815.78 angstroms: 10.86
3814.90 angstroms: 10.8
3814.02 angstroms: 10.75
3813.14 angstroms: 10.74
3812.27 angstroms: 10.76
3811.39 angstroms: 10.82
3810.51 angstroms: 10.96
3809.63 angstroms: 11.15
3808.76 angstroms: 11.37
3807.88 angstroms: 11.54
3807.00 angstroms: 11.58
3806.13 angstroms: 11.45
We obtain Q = 11.71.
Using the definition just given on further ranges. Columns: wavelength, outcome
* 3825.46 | 11.17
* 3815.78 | 10.86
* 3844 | 10.88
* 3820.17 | 10.86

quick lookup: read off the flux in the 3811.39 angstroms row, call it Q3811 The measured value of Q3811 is 10.82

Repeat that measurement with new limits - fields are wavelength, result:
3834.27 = 11.36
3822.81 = 10.74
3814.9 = 10.8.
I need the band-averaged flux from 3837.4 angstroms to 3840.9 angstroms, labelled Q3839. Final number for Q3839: 11.4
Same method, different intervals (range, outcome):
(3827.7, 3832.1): 11.6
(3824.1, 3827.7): 11.2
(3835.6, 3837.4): 11.4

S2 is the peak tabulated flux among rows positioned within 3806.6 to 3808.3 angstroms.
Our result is 11.58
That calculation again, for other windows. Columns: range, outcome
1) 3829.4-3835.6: 11.78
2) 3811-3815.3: 10.82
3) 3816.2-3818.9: 11.01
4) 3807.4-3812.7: 11.54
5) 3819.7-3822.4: 10.86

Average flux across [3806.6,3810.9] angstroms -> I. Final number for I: 11.3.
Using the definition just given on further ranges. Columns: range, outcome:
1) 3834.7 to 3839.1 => 11.4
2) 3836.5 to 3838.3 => 11.4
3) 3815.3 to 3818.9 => 10.9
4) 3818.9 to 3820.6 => 11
